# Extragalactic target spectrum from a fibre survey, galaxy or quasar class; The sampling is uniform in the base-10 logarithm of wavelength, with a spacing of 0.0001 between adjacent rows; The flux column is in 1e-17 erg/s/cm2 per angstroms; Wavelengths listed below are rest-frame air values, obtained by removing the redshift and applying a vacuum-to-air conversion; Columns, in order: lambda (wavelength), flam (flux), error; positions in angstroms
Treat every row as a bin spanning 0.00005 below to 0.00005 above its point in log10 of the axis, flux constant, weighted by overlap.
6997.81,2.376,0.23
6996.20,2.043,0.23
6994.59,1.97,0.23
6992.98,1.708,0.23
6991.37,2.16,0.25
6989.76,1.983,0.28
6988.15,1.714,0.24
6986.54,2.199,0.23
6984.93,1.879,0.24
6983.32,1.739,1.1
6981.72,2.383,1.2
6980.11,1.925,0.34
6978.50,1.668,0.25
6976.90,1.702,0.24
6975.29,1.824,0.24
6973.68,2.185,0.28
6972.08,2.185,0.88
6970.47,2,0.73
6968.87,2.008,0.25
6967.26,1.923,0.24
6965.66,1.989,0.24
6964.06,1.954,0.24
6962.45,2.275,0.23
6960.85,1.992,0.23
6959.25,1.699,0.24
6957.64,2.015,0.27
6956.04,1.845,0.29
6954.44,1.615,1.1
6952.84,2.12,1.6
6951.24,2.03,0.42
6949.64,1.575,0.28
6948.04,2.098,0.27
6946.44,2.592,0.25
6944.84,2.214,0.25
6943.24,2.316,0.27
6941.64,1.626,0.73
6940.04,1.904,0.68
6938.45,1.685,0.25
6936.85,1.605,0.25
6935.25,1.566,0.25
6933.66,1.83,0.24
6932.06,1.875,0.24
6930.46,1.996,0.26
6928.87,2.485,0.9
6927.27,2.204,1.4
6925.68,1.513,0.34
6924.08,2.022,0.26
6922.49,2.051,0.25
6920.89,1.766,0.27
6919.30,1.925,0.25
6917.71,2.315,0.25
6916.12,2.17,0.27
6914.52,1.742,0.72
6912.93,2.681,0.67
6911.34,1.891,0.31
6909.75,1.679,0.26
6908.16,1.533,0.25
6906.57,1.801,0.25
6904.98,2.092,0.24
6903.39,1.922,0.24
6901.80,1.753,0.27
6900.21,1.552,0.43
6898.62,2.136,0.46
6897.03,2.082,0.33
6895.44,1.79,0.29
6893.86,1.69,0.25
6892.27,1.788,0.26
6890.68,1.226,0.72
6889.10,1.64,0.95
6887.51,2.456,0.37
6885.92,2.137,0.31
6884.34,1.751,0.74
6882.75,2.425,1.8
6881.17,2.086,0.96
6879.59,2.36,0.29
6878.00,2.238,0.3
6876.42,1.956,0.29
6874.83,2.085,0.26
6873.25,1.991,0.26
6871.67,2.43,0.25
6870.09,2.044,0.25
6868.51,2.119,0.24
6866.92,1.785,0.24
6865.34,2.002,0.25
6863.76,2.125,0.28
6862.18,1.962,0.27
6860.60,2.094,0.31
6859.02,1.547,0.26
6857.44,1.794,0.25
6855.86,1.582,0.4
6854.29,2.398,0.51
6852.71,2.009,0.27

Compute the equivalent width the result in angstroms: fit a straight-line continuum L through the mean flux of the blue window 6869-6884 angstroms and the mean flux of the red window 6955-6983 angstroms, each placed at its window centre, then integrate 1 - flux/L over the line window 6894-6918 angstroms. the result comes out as 2.0 angstroms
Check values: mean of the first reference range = 2.17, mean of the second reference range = 1.97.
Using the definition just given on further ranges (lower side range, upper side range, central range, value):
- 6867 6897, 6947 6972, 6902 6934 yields 0.2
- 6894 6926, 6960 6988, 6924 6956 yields 0.2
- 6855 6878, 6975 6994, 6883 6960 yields 1.0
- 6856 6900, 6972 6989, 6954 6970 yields 0.0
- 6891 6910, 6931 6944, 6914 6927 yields -1.1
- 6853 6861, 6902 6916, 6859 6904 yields -1.9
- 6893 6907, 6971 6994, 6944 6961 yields -0.6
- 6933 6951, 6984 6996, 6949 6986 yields -0.1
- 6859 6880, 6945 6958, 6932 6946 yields 1.0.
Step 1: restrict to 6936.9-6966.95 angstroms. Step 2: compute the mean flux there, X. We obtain 1.96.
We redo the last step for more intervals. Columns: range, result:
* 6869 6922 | 1.97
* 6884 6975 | 1.94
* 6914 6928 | 1.97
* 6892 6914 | 1.89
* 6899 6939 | 1.91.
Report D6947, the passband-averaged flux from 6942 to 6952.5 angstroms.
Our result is 2.11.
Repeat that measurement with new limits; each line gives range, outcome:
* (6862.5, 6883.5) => 2.12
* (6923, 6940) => 1.88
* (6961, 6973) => 2.05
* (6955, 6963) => 1.95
